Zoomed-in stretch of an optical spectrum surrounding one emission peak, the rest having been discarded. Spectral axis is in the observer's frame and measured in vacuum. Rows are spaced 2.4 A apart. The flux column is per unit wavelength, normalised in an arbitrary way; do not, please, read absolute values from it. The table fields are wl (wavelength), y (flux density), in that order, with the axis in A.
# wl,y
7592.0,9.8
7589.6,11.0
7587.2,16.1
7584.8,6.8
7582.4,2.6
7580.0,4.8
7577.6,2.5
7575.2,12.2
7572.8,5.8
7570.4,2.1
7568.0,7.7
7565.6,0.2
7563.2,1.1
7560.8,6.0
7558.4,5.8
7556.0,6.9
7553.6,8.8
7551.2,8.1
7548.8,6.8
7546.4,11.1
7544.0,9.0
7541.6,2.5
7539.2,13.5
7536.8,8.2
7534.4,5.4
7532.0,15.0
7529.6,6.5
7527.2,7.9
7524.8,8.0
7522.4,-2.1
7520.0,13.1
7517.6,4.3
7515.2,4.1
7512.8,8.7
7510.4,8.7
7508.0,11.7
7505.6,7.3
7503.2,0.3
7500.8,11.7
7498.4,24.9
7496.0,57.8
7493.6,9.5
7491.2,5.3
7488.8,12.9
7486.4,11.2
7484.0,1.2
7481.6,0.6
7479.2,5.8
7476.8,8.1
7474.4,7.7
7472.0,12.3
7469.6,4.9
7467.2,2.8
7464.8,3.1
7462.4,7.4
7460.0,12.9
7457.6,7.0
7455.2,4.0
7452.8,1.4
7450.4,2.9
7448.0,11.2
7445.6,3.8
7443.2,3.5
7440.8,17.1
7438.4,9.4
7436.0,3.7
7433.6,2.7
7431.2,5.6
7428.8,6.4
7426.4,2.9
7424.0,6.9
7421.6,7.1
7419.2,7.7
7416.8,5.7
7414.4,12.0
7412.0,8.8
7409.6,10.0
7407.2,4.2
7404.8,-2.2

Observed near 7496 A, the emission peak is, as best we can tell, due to H-gamma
